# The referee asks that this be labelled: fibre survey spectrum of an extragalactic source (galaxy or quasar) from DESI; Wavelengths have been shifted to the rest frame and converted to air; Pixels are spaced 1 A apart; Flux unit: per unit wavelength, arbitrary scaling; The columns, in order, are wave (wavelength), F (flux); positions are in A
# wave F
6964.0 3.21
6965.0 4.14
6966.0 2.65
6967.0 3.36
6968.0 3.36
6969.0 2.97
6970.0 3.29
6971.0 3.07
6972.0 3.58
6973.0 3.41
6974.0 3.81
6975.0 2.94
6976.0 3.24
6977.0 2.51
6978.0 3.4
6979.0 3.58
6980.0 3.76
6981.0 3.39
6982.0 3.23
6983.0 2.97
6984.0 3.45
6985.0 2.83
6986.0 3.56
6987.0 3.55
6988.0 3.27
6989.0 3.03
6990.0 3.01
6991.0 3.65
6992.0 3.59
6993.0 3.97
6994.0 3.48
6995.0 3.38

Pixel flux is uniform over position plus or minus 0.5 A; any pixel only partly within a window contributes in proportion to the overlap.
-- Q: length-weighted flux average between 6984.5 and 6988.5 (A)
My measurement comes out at 3.3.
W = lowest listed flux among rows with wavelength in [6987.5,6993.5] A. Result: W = 3.01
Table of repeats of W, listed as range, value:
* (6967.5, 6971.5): 2.97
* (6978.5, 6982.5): 3.23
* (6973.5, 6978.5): 2.51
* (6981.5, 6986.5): 2.83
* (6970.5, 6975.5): 2.94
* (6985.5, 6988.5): 3.27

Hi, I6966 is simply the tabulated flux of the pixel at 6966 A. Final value 2.65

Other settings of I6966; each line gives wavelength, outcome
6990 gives 3.01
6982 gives 3.23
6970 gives 3.29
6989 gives 3.03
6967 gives 3.36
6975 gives 2.94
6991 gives 3.65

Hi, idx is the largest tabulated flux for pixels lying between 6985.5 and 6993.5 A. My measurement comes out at 3.97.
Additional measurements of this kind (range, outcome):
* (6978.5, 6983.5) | 3.76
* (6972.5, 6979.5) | 3.81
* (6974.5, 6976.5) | 3.24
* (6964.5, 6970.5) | 4.14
